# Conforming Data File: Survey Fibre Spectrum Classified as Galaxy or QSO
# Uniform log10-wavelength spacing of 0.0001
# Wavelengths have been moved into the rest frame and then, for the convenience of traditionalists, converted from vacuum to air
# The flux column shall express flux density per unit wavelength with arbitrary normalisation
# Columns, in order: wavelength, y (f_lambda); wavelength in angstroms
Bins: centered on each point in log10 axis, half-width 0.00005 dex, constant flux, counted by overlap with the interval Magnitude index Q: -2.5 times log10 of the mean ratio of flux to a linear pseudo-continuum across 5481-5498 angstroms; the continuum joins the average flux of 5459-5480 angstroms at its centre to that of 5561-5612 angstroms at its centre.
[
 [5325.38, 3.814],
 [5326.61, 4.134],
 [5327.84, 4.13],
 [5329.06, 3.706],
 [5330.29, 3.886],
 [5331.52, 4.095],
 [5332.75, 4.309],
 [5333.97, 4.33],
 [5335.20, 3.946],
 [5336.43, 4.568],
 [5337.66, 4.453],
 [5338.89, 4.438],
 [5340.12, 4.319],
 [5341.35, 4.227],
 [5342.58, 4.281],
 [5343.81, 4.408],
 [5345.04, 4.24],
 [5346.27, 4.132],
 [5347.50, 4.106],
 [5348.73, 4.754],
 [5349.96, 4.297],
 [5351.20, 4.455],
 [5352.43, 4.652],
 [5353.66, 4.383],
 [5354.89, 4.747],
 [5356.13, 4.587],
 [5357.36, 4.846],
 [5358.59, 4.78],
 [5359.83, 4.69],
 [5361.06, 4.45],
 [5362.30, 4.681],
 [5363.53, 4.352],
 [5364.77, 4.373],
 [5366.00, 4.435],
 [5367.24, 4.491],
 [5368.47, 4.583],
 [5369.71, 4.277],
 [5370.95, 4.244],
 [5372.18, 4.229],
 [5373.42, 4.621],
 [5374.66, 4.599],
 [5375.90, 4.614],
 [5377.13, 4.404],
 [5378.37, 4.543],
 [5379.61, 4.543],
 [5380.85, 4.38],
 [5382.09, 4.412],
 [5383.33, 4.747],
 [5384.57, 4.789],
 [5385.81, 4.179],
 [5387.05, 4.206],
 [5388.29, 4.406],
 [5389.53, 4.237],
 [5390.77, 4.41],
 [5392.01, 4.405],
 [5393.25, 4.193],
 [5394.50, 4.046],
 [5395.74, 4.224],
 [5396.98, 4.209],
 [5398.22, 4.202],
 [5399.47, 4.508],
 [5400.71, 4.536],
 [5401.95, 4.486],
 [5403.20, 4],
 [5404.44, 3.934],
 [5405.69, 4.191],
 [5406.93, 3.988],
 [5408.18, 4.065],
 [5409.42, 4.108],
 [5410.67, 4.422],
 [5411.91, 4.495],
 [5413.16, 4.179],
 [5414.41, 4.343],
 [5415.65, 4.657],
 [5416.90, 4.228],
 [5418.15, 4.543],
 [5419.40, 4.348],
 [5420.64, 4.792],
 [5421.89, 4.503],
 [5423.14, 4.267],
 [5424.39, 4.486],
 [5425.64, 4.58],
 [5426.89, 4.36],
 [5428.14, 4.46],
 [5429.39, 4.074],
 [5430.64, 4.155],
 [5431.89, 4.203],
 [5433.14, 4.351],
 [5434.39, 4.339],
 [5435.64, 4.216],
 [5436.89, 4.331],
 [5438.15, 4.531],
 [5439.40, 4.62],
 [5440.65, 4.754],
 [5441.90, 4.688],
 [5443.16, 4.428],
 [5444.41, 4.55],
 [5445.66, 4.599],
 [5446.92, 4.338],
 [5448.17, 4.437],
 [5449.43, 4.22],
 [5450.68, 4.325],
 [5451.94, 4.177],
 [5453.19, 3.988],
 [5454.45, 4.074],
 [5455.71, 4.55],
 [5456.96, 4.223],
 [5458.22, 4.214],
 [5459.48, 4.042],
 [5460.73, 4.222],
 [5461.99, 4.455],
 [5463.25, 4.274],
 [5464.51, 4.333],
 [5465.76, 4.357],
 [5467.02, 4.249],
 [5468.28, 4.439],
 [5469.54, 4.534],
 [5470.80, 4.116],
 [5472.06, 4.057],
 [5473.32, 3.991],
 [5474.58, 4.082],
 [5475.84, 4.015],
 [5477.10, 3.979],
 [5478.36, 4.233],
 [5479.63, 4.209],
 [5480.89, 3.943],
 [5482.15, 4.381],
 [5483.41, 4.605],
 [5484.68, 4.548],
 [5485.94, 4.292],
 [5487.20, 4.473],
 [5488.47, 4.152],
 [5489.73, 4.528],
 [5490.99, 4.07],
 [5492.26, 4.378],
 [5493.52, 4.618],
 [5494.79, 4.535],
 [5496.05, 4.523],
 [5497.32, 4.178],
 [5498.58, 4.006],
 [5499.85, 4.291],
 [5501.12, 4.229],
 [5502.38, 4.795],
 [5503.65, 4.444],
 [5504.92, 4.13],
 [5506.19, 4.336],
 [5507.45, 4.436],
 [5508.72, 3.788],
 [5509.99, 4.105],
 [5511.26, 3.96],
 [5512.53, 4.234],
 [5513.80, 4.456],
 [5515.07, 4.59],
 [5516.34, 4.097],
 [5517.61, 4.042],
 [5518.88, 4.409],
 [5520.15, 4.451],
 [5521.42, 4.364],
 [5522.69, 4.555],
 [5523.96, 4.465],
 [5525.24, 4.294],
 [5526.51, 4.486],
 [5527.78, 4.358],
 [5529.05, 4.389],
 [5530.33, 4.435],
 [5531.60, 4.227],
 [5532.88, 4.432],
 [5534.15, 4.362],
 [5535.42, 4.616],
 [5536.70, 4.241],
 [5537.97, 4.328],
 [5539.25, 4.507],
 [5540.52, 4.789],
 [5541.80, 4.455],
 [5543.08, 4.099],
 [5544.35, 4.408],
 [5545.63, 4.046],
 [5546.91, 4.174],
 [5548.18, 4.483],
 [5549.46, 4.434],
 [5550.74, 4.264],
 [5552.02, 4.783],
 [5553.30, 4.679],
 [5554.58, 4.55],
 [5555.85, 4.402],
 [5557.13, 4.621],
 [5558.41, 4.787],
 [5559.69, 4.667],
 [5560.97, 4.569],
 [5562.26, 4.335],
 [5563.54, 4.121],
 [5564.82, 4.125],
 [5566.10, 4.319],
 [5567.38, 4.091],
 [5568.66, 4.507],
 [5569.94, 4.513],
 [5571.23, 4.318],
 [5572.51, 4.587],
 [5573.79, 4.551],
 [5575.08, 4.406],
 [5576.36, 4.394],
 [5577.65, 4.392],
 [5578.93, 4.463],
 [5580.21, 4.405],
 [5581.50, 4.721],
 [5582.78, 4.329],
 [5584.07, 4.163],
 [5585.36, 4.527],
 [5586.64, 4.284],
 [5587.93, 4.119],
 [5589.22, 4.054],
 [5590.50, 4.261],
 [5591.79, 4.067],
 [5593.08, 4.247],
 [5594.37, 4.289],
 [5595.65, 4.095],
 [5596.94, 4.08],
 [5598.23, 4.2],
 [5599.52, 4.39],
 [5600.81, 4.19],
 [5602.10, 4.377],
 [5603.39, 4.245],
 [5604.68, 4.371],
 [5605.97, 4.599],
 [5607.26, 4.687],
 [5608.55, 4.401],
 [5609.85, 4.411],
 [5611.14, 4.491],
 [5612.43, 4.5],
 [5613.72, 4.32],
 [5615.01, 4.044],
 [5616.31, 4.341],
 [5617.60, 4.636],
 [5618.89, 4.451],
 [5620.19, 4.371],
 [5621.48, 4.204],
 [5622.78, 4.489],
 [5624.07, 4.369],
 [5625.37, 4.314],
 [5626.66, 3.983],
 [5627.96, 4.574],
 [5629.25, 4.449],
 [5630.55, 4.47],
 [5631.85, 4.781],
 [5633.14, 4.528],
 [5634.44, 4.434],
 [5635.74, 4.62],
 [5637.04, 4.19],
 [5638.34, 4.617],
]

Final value -0.04 mag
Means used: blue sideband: 4.21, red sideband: 4.34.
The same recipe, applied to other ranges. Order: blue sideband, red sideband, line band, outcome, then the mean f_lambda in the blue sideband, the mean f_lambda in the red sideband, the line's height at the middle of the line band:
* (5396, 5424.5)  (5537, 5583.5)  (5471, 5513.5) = 0.03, 4.32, 4.43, 4.38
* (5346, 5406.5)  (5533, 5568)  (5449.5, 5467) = 0.04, 4.42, 4.42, 4.42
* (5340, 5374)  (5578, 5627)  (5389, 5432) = 0.03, 4.45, 4.33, 4.43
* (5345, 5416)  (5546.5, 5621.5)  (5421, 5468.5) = 0.01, 4.4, 4.38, 4.39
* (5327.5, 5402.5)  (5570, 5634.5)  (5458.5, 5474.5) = 0.03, 4.39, 4.37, 4.38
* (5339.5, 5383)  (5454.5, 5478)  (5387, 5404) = 0.02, 4.46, 4.23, 4.39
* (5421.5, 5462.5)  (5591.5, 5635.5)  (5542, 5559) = -0.02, 4.35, 4.37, 4.36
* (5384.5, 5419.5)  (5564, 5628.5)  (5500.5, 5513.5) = 0.02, 4.29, 4.34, 4.32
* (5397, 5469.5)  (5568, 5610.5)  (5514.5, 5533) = -0.01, 4.34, 4.35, 4.35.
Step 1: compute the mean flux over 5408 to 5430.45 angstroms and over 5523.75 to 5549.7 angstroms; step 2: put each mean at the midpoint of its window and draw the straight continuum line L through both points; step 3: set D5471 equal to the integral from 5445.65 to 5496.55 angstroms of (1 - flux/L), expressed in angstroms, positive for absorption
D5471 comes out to 1.2 angstroms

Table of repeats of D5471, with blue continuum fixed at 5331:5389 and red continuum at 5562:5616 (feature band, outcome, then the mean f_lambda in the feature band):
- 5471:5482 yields 0.8 angstroms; 4.08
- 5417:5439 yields 0.1 angstroms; 4.38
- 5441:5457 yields 0.1 angstroms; 4.37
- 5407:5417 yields 0.3 angstroms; 4.3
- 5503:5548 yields 0.3 angstroms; 4.33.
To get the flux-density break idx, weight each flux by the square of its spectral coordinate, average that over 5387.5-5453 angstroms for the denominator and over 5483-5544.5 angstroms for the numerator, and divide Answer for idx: 1.0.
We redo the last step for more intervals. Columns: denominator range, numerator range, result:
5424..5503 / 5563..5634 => 1.06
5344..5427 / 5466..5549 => 1.02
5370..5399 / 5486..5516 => 1.03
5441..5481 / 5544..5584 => 1.08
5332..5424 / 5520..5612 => 1.07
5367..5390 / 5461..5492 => 0.99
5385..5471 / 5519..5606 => 1.06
